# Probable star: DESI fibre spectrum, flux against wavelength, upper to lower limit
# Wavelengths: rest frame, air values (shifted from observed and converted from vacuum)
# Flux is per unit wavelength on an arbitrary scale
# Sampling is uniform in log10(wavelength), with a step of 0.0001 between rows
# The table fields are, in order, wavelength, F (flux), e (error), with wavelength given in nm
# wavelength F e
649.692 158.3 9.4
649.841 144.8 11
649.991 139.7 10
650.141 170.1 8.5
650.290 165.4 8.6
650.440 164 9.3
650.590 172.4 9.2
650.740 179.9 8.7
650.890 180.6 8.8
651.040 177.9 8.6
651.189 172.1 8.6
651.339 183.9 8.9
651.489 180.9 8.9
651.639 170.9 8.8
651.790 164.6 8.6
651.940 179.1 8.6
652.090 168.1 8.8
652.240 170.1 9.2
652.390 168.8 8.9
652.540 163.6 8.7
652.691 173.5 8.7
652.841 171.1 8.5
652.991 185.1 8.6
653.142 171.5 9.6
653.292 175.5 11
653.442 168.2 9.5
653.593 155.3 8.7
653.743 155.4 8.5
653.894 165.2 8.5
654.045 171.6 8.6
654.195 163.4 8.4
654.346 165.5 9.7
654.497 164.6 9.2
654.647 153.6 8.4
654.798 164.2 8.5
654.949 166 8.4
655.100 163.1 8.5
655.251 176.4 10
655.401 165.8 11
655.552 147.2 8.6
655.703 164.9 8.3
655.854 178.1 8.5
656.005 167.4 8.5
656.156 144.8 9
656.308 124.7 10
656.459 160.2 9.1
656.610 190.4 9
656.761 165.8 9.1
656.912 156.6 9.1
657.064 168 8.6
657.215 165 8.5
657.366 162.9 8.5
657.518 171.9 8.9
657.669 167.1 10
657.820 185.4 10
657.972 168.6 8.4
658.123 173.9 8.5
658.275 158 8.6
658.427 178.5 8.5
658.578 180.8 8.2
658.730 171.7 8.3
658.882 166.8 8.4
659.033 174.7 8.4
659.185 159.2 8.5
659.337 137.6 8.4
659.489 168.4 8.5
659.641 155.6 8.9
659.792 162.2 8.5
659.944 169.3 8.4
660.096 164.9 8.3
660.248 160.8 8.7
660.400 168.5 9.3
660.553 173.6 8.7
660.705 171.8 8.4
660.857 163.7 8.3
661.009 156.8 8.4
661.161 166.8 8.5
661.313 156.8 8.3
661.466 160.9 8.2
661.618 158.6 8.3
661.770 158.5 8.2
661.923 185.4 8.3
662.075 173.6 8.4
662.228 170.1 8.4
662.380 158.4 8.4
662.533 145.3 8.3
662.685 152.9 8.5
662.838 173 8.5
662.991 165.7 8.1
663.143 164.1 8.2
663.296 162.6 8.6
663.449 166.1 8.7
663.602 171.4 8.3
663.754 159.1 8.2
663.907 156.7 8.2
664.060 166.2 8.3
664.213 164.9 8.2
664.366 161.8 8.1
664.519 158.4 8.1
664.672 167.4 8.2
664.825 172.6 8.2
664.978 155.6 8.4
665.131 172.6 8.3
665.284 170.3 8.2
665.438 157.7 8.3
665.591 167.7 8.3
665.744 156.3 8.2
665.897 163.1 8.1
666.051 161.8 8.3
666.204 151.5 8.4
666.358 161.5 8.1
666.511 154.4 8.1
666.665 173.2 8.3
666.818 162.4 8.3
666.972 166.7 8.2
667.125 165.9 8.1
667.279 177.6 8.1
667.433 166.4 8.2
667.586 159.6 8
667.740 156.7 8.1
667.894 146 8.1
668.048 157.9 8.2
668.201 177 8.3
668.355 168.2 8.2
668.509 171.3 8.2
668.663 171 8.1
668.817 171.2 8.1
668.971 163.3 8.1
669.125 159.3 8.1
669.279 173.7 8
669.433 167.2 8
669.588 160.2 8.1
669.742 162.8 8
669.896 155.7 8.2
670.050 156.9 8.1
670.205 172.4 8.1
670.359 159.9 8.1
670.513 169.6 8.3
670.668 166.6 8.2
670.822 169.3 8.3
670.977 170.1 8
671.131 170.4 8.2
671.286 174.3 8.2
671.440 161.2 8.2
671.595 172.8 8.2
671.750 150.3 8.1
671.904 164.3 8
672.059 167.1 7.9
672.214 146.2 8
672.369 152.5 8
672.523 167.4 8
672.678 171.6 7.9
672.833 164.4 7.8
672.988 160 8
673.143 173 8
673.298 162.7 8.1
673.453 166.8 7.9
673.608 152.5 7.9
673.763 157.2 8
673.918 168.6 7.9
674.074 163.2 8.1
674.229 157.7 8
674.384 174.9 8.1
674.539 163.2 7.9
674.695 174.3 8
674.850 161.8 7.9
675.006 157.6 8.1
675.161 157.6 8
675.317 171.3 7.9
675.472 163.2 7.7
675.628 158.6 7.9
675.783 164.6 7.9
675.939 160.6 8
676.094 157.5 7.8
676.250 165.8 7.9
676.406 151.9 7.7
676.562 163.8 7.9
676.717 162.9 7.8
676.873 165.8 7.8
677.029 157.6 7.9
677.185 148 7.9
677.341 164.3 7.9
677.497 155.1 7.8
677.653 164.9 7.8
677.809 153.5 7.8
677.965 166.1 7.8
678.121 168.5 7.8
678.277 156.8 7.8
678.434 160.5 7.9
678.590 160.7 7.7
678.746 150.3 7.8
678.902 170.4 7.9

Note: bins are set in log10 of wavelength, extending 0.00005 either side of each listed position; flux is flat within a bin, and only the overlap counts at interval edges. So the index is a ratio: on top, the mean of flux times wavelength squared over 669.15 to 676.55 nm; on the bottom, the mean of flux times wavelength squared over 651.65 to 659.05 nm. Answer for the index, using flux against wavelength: 1.03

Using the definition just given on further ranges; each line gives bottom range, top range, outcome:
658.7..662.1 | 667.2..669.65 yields 1.03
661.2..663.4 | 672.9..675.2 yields 1.04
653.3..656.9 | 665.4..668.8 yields 1.04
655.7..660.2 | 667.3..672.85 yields 1.03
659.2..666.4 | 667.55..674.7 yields 1.03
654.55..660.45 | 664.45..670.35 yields 1.02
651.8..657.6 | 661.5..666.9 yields 1.02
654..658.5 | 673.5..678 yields 1.04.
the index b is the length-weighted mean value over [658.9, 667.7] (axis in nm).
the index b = 164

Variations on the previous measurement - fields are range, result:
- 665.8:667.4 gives 164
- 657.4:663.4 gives 166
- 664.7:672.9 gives 164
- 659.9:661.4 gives 165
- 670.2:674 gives 164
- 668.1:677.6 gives 164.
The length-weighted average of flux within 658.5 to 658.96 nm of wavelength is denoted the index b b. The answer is 173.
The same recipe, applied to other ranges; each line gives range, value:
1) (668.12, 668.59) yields 172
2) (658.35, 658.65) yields 180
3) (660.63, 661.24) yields 165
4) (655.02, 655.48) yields 168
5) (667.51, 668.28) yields 159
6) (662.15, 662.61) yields 158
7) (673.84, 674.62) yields 165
